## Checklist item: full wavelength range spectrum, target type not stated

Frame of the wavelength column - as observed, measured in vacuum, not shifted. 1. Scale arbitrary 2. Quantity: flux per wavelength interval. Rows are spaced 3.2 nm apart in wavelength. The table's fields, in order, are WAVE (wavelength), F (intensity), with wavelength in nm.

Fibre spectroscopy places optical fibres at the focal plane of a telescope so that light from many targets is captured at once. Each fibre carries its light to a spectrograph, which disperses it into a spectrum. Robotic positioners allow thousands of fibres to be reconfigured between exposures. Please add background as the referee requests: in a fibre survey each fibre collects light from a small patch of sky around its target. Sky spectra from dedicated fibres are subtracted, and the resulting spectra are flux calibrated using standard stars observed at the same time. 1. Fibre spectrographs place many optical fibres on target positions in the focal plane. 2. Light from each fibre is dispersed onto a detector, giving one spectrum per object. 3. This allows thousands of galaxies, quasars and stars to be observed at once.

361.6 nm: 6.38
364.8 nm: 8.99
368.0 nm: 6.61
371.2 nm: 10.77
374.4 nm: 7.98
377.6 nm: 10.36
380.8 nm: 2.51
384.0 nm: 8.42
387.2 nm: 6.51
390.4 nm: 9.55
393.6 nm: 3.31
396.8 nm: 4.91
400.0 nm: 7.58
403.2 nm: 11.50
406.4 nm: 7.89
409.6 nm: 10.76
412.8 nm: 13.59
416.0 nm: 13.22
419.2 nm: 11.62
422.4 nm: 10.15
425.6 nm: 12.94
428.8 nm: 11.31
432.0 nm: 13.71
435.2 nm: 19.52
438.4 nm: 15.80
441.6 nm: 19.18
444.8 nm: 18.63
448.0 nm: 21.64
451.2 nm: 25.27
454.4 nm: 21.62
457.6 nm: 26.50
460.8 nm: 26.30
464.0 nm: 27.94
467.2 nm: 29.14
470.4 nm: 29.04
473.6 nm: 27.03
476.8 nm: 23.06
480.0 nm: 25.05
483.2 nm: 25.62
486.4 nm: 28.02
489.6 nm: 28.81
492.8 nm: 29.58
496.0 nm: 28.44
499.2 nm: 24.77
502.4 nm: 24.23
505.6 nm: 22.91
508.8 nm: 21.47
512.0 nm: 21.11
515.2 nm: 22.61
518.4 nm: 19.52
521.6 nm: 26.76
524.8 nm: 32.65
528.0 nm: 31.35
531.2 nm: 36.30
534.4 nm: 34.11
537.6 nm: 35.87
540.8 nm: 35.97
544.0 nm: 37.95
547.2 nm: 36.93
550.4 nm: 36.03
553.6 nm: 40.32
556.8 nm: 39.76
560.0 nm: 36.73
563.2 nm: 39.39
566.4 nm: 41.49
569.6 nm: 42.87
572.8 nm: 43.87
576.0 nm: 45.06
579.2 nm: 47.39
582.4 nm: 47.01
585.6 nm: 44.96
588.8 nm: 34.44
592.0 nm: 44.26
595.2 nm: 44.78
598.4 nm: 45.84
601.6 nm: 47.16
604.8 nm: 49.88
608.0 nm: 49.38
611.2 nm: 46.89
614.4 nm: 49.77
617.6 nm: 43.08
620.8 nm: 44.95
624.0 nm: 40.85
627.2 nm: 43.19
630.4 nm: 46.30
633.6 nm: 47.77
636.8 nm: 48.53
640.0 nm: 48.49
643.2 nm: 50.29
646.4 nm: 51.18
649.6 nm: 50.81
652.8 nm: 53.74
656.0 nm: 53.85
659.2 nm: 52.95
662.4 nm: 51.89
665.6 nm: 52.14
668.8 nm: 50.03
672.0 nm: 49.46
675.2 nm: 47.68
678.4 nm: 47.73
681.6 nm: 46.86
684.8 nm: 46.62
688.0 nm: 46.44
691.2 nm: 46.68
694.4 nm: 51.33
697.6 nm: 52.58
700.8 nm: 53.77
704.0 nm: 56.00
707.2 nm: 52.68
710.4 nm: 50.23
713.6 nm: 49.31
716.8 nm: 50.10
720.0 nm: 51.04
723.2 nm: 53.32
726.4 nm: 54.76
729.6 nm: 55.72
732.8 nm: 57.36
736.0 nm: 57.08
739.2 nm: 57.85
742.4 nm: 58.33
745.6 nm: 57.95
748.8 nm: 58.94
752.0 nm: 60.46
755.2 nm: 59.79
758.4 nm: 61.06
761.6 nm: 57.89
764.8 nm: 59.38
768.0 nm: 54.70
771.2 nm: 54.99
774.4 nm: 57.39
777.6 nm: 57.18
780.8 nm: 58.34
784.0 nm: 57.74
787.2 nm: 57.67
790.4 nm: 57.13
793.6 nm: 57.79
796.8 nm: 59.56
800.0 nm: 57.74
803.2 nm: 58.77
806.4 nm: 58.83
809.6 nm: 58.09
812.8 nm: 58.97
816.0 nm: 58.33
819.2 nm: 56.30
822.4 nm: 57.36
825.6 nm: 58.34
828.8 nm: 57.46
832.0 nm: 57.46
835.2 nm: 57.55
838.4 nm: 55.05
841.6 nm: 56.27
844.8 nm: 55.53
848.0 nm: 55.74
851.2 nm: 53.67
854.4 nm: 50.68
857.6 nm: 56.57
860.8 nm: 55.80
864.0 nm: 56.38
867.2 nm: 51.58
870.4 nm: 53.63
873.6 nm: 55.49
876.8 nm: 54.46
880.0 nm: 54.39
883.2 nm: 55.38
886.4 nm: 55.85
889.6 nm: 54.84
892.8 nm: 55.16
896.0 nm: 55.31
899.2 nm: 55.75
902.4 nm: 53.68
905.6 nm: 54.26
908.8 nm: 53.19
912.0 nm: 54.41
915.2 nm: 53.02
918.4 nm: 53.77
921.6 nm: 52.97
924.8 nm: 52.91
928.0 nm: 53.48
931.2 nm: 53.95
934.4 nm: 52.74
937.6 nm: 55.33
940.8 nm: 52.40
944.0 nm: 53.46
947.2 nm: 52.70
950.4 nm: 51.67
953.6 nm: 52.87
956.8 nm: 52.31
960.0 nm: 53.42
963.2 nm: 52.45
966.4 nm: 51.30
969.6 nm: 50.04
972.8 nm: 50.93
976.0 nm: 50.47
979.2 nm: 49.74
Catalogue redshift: 0.00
